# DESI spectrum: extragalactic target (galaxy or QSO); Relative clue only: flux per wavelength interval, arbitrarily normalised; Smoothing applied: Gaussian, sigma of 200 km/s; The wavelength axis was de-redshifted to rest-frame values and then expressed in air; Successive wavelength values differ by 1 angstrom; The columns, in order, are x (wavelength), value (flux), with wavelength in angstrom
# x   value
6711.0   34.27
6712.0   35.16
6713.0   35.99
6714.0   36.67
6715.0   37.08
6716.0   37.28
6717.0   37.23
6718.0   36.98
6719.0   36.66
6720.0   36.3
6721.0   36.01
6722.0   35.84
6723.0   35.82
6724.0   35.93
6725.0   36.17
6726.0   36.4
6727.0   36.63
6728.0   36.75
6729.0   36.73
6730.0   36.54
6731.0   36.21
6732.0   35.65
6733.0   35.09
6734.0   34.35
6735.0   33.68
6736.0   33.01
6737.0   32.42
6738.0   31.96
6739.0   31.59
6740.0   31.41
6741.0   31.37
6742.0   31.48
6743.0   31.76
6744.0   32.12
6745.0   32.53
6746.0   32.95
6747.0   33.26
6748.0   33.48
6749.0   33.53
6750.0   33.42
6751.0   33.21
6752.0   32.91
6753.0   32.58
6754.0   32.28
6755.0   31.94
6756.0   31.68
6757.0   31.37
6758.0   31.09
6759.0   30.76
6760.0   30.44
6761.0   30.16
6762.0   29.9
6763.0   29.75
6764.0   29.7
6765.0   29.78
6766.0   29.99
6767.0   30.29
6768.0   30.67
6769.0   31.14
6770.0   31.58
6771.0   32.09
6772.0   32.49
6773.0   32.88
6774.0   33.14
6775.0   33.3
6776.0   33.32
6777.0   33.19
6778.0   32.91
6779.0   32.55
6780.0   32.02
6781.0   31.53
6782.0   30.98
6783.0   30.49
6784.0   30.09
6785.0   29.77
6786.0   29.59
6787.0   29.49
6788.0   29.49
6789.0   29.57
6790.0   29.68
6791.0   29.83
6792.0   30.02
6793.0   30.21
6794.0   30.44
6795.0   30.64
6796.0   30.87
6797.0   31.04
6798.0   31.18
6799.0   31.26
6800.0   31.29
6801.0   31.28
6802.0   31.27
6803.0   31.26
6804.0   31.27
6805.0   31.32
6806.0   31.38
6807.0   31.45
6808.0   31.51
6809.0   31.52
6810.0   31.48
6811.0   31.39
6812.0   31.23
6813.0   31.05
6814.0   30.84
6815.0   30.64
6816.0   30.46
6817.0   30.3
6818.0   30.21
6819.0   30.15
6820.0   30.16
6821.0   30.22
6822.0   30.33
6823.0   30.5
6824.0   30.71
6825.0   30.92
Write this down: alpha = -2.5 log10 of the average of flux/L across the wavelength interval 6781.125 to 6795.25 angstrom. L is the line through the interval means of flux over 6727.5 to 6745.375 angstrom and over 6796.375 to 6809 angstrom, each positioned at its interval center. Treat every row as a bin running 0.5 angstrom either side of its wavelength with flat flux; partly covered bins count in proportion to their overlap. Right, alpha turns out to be 0.06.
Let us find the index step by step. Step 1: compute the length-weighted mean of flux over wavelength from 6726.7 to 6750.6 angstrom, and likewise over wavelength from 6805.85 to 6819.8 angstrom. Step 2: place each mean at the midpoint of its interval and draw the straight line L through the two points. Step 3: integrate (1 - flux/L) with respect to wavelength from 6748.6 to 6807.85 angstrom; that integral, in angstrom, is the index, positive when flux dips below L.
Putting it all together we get 1.77 angstrom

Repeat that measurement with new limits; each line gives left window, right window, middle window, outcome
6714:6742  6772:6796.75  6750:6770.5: 1.1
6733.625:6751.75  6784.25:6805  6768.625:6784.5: -0.4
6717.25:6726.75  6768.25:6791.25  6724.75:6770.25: 2.0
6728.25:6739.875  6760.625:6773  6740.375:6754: 0.1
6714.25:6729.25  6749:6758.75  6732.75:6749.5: 0.6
